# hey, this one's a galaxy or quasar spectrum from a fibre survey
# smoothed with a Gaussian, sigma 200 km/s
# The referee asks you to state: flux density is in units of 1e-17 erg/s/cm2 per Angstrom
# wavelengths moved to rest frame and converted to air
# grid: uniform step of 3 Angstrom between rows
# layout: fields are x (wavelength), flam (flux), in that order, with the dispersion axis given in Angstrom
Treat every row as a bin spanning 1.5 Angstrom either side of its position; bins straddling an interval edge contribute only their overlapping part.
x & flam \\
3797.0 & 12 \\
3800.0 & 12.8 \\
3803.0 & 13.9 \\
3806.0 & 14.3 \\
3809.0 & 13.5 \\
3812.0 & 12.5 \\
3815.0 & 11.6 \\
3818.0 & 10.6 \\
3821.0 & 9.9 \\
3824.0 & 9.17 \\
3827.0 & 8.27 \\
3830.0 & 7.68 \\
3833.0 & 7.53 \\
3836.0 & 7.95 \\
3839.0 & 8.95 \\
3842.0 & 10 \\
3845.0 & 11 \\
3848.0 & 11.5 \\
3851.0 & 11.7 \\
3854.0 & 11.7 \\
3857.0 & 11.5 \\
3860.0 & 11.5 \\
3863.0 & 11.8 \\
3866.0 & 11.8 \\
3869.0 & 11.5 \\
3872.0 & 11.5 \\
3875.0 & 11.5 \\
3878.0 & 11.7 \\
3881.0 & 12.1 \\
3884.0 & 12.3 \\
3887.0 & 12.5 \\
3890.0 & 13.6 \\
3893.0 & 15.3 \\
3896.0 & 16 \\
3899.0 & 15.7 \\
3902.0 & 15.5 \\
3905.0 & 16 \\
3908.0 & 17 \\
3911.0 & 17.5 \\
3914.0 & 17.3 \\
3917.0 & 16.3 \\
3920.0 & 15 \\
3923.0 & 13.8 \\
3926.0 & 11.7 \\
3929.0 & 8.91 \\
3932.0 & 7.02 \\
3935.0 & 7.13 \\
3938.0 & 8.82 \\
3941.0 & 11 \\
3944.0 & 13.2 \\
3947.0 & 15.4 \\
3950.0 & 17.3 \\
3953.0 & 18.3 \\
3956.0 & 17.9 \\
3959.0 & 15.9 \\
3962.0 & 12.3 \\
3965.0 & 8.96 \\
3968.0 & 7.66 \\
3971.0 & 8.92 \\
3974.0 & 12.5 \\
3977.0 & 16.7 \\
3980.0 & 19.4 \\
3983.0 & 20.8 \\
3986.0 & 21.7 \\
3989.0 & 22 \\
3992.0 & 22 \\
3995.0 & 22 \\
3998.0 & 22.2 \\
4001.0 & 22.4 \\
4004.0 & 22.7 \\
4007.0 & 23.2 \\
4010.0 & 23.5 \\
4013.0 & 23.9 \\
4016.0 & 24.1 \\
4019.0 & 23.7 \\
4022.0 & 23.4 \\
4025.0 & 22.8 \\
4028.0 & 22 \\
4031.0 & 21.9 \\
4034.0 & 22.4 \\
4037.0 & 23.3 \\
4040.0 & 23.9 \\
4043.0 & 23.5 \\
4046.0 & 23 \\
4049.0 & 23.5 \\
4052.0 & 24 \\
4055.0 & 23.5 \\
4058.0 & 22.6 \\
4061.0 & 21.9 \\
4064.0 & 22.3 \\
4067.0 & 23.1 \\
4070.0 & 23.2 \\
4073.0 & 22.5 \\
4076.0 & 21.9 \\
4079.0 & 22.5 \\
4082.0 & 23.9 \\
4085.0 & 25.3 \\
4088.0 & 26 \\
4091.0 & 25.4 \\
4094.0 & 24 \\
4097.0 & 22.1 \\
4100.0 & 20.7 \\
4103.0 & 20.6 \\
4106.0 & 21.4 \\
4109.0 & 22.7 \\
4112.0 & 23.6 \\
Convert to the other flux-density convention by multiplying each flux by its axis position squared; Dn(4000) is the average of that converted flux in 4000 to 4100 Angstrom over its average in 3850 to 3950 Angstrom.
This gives 1.93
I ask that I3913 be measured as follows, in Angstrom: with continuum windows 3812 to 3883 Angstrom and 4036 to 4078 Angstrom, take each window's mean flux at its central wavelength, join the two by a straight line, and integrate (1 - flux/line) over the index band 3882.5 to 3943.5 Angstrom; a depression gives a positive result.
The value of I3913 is 3.7 Angstrom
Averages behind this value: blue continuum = 10.6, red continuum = 23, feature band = 13.4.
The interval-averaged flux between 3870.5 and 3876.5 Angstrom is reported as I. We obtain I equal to 11.5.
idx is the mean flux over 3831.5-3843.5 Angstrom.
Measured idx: 8.61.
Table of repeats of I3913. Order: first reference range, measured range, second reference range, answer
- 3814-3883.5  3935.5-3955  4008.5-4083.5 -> 3.50 Angstrom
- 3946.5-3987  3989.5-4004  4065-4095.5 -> -3.95 Angstrom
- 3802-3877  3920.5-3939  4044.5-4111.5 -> 6.64 Angstrom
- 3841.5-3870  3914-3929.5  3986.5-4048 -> 2.16 Angstrom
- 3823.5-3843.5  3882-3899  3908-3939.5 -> -4.54 Angstrom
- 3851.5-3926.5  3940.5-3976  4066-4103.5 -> 7.51 Angstrom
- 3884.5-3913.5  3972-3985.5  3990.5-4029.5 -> 2.26 Angstrom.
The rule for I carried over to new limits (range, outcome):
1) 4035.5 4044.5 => 23.6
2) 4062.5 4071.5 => 22.9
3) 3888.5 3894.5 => 14.5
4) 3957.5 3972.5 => 10.7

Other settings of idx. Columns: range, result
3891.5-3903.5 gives 15.6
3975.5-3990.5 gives 20.1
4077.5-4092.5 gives 24.6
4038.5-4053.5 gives 23.6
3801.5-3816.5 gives 13.2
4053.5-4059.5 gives 23.1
